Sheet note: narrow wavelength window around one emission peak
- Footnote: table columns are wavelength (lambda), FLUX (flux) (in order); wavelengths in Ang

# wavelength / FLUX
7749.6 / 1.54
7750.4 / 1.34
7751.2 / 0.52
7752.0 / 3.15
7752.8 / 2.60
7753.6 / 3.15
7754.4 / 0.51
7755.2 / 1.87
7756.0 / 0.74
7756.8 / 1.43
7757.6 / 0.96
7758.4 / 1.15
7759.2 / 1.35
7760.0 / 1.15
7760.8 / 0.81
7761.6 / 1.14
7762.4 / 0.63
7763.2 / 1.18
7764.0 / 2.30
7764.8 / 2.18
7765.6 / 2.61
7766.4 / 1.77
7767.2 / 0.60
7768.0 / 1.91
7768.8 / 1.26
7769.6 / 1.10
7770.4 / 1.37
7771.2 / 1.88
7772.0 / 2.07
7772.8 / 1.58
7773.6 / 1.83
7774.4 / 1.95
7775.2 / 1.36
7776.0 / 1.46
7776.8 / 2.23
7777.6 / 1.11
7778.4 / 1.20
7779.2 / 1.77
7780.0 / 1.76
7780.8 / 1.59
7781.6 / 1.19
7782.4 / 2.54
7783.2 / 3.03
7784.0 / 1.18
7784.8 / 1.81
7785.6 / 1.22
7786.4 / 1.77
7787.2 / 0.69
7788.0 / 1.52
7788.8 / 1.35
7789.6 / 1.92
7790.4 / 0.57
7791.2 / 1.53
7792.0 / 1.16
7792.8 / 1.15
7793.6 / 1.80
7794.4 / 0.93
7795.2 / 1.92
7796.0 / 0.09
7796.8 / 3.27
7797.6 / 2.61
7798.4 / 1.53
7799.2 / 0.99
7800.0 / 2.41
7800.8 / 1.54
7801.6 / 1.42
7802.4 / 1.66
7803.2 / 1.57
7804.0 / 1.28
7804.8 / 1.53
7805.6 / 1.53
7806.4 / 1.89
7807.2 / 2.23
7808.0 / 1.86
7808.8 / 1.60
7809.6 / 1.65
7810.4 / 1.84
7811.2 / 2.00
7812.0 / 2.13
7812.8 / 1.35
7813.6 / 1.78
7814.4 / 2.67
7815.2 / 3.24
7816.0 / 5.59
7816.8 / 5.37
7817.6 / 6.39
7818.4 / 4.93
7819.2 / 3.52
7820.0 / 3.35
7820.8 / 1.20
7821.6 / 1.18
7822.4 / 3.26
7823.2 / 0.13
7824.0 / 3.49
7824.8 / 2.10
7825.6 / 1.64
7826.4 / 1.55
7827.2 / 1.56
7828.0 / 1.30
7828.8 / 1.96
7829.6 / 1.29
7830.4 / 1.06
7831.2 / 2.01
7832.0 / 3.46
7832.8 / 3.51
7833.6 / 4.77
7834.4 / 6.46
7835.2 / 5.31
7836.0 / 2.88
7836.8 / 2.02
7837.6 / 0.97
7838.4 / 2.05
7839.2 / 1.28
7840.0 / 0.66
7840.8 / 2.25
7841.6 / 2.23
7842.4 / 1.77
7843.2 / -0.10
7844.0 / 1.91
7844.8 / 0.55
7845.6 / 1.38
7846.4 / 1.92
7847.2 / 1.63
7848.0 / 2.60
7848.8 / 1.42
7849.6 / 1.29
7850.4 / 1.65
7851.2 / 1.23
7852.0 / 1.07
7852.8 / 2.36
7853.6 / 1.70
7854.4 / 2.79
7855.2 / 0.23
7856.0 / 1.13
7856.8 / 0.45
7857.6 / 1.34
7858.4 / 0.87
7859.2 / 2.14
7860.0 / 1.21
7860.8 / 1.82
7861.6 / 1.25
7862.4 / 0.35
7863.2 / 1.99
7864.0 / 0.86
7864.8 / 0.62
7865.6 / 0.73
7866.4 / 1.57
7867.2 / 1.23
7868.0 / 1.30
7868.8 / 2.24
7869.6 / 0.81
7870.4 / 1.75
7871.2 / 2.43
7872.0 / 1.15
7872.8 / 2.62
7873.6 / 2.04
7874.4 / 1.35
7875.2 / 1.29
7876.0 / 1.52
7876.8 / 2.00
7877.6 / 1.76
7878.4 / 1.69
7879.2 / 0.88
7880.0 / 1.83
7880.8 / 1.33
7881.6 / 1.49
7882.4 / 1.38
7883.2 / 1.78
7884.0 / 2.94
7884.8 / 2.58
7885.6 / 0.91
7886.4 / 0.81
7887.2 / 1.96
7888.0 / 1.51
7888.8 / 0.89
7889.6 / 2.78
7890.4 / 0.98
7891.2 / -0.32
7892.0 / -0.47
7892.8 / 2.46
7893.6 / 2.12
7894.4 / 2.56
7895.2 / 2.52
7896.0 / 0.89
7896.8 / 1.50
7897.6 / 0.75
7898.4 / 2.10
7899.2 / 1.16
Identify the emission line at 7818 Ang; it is [S II] 6716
